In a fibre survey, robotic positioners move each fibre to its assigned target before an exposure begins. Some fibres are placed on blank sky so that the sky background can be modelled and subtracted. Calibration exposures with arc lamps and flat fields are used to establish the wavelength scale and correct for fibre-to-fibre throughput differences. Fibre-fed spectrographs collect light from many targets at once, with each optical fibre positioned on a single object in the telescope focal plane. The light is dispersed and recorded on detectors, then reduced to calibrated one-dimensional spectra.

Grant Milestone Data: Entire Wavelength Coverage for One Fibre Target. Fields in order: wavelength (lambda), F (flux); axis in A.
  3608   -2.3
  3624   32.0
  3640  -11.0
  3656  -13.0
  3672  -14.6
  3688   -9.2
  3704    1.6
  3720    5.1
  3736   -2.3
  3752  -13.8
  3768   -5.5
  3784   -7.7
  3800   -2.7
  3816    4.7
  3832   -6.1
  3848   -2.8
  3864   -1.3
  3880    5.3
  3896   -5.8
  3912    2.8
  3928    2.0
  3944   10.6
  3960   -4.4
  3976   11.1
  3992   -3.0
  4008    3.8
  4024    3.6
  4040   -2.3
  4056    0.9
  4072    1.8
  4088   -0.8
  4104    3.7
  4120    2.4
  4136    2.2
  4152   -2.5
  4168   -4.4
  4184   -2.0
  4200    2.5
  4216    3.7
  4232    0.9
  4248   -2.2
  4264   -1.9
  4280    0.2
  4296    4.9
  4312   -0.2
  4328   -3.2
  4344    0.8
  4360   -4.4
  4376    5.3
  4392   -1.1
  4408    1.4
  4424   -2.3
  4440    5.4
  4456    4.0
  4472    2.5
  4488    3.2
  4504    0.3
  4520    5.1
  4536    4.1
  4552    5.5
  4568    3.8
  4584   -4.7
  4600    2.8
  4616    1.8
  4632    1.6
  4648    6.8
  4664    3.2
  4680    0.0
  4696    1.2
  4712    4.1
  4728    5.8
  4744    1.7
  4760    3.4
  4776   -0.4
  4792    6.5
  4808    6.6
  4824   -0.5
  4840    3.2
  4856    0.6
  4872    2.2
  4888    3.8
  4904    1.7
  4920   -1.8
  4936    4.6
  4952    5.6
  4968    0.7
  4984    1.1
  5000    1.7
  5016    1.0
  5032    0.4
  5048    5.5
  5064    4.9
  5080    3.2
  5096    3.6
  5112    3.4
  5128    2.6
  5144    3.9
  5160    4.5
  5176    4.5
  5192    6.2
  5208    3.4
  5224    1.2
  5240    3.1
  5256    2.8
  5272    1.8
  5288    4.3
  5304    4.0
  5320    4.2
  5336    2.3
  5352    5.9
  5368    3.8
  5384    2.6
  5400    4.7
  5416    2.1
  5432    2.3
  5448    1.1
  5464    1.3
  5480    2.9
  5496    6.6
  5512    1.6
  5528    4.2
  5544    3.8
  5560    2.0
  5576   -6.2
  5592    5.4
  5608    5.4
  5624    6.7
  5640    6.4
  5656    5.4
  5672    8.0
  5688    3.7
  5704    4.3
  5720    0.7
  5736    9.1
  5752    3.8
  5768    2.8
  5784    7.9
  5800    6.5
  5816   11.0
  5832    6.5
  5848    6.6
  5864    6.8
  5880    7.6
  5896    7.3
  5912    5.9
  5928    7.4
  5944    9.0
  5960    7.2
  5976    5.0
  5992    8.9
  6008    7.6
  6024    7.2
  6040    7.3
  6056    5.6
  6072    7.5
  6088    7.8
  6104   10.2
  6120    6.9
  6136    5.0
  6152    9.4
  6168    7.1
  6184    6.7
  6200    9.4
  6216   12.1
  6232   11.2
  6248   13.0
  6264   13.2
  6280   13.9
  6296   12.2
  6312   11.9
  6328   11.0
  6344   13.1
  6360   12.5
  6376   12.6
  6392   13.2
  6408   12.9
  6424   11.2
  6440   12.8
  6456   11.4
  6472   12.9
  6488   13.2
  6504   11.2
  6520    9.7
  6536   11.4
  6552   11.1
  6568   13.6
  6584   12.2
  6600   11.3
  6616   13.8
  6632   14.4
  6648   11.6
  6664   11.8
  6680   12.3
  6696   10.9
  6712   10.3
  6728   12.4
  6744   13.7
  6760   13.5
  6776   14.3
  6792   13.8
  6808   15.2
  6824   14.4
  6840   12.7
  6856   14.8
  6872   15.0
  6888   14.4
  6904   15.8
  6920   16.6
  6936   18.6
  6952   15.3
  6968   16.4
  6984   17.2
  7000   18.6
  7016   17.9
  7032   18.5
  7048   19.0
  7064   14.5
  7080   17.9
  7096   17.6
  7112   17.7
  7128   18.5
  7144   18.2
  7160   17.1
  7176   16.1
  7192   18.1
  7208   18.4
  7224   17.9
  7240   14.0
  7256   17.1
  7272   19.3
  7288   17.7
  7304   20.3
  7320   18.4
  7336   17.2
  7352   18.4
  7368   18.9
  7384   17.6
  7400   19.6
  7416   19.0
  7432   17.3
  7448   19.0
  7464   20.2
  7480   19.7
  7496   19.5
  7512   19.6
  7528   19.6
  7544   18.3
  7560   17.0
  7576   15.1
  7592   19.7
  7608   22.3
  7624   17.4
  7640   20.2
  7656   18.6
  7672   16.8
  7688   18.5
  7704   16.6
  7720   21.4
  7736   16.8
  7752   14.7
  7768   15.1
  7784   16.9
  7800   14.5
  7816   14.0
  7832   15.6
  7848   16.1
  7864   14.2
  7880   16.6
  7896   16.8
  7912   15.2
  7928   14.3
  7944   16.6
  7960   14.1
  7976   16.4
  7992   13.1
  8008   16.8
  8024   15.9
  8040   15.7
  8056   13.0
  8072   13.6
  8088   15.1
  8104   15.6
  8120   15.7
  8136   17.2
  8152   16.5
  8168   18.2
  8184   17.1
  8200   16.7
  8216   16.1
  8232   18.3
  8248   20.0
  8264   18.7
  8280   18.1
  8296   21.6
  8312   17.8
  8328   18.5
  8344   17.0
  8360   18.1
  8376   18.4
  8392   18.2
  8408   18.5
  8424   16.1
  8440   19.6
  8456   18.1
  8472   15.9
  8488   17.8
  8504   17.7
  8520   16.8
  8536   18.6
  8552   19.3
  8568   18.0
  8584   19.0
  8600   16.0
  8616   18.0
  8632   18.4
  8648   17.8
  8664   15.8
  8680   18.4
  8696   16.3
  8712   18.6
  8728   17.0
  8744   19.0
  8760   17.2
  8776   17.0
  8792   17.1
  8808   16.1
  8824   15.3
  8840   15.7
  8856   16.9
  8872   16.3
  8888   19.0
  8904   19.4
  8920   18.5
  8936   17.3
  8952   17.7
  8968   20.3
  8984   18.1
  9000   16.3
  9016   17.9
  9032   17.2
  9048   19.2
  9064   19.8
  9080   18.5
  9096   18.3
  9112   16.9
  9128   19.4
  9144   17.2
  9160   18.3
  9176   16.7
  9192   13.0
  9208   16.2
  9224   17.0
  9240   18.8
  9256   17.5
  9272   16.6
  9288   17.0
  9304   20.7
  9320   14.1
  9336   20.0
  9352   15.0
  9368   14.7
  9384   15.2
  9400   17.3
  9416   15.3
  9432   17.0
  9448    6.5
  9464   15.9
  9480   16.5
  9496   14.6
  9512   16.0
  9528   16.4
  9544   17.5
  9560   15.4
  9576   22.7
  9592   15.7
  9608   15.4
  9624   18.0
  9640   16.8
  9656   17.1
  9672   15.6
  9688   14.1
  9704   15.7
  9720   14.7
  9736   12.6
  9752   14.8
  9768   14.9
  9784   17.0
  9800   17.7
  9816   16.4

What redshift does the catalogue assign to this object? 0.56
